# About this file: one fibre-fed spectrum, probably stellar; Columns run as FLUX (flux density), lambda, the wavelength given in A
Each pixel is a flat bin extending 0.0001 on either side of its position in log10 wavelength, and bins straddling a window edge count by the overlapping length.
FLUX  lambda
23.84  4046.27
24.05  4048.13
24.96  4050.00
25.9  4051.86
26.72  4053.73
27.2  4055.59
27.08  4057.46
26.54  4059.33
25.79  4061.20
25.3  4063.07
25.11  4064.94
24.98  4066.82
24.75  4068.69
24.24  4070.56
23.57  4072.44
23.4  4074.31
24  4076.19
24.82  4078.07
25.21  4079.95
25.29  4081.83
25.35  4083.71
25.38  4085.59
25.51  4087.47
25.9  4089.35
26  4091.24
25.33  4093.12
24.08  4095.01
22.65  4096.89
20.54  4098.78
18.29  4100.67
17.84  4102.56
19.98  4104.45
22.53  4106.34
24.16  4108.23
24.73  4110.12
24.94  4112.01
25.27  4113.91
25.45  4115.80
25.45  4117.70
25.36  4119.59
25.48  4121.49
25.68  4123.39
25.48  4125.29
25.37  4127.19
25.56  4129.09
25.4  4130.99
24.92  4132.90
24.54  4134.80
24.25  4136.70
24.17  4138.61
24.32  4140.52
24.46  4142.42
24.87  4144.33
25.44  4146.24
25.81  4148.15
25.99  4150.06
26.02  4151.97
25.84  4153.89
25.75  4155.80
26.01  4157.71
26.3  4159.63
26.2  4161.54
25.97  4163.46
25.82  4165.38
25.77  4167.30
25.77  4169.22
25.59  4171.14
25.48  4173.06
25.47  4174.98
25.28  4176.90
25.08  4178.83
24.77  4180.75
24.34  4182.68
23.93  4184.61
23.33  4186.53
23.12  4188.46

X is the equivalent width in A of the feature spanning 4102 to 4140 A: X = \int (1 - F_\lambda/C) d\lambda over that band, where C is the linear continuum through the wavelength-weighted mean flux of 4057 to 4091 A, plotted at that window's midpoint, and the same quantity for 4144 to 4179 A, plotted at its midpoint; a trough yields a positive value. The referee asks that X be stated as 1.6 A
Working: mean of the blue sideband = 25.1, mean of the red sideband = 25.7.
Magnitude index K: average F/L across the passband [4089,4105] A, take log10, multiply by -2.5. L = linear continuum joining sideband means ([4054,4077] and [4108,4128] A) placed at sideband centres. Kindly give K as 0.14 mag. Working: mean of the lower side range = 25.2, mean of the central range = 22.2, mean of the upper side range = 25.3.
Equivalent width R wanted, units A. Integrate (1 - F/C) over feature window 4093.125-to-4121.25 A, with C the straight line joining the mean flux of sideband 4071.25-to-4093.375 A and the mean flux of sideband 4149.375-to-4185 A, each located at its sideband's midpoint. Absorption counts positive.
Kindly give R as 2.3 A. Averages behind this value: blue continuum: 25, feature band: 23.1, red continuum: 25.6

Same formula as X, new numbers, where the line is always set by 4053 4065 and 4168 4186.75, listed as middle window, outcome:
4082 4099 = 0.8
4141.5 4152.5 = 0.0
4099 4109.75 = 2.1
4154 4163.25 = -0.3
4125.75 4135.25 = 0.1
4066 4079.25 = 1.0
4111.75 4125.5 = 0.1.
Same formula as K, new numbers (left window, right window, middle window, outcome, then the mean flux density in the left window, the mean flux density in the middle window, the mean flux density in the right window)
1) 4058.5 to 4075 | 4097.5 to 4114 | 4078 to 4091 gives -0.09 mag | 24.9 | 25.4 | 21.9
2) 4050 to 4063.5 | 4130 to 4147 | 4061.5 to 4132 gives 0.05 mag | 26.3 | 24.3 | 24.7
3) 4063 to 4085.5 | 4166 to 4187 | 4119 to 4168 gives -0.02 mag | 24.7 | 25.4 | 25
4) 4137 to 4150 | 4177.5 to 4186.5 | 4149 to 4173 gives -0.05 mag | 24.9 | 25.9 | 24.4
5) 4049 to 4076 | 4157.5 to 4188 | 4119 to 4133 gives -0.01 mag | 25.4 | 25.4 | 25.3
